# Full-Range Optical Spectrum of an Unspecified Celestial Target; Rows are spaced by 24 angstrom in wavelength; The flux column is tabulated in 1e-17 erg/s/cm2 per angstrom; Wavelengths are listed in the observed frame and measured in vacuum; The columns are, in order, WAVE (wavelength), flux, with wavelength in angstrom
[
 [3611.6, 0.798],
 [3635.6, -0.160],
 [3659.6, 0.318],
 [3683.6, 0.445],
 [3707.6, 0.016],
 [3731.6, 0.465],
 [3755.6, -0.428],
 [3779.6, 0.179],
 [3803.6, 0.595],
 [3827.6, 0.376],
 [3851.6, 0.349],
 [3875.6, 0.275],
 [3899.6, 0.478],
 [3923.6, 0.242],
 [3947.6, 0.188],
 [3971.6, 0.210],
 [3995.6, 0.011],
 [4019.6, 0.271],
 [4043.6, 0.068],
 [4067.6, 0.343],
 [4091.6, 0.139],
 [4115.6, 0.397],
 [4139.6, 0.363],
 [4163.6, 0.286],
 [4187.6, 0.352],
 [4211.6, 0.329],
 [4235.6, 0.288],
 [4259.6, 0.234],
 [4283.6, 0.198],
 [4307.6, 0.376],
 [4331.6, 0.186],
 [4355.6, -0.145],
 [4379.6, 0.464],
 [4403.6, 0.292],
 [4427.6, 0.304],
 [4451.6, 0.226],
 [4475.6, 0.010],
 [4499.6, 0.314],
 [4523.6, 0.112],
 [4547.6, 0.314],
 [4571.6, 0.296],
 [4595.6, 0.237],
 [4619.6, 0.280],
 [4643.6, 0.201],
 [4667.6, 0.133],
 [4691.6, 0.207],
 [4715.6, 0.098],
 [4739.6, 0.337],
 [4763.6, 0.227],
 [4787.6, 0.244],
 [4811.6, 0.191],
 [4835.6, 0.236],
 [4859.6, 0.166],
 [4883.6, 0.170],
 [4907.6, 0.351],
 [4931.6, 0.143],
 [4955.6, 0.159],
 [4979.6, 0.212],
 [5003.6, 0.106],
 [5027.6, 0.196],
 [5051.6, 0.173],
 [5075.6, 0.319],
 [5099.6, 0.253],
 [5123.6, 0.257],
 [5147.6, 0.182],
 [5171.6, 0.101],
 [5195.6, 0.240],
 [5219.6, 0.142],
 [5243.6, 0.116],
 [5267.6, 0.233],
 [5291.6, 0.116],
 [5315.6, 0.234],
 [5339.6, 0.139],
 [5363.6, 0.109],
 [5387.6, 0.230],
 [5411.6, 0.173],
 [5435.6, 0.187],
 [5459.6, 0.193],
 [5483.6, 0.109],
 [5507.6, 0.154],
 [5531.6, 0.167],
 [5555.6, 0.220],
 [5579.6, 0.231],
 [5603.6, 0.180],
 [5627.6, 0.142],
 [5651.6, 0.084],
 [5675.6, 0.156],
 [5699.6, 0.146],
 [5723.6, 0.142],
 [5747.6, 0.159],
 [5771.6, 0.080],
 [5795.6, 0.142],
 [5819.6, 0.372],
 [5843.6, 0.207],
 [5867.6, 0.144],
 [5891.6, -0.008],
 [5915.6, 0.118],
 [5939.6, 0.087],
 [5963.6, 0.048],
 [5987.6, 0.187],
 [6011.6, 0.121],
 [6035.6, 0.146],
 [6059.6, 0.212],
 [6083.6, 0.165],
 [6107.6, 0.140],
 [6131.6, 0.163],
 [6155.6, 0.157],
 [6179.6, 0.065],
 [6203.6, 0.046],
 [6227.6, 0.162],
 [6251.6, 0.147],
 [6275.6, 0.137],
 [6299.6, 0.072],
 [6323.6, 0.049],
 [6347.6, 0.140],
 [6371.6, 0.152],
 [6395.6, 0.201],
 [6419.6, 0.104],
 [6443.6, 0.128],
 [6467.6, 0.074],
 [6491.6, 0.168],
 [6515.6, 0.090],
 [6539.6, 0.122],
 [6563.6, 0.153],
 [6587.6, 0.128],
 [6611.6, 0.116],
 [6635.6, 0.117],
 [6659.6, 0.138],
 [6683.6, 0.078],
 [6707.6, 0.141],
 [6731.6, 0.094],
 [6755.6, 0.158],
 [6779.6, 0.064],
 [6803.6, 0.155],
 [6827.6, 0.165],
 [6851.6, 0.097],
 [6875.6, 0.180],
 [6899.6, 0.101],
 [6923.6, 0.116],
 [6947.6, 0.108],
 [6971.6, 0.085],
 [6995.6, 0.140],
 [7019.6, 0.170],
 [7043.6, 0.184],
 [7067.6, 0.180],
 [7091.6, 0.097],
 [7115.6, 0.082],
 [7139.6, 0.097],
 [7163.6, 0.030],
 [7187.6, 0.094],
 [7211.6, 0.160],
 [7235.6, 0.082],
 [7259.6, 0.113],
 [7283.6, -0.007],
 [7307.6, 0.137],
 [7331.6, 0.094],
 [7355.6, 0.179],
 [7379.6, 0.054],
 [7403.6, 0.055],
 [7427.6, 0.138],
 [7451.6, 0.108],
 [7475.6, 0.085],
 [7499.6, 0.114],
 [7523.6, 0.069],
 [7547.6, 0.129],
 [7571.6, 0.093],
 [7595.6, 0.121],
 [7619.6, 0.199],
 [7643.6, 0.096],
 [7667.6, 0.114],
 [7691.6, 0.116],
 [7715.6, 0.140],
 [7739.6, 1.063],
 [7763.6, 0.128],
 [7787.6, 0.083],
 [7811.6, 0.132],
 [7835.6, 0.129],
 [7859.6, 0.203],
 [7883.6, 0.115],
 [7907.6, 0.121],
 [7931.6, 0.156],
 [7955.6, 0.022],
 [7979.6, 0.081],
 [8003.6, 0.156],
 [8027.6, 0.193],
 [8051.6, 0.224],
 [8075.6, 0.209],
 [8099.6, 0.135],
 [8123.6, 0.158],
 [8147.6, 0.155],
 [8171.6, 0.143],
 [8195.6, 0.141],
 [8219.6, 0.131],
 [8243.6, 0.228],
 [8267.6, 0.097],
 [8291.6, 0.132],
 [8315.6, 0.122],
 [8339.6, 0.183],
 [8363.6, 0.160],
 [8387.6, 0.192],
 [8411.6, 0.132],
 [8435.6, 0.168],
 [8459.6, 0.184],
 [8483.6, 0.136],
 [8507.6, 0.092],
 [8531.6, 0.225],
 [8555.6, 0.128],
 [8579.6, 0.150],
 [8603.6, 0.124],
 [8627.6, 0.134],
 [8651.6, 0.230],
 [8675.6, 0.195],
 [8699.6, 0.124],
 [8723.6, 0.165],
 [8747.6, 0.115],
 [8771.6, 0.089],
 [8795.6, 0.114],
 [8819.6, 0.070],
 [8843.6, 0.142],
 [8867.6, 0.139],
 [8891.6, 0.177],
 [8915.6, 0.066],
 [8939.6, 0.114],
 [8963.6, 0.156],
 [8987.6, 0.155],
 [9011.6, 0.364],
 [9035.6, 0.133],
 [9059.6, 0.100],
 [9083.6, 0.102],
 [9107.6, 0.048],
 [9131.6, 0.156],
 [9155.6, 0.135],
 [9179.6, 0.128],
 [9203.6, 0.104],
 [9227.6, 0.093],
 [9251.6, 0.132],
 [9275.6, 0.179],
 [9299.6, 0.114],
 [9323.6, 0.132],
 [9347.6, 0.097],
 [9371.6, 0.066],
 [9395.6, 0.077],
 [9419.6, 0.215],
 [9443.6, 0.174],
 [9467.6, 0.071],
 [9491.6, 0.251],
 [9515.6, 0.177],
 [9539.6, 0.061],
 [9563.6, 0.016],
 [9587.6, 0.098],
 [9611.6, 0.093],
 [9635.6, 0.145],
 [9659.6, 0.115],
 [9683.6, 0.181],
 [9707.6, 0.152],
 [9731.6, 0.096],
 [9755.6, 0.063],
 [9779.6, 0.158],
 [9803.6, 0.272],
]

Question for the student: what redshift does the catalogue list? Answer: 1.077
